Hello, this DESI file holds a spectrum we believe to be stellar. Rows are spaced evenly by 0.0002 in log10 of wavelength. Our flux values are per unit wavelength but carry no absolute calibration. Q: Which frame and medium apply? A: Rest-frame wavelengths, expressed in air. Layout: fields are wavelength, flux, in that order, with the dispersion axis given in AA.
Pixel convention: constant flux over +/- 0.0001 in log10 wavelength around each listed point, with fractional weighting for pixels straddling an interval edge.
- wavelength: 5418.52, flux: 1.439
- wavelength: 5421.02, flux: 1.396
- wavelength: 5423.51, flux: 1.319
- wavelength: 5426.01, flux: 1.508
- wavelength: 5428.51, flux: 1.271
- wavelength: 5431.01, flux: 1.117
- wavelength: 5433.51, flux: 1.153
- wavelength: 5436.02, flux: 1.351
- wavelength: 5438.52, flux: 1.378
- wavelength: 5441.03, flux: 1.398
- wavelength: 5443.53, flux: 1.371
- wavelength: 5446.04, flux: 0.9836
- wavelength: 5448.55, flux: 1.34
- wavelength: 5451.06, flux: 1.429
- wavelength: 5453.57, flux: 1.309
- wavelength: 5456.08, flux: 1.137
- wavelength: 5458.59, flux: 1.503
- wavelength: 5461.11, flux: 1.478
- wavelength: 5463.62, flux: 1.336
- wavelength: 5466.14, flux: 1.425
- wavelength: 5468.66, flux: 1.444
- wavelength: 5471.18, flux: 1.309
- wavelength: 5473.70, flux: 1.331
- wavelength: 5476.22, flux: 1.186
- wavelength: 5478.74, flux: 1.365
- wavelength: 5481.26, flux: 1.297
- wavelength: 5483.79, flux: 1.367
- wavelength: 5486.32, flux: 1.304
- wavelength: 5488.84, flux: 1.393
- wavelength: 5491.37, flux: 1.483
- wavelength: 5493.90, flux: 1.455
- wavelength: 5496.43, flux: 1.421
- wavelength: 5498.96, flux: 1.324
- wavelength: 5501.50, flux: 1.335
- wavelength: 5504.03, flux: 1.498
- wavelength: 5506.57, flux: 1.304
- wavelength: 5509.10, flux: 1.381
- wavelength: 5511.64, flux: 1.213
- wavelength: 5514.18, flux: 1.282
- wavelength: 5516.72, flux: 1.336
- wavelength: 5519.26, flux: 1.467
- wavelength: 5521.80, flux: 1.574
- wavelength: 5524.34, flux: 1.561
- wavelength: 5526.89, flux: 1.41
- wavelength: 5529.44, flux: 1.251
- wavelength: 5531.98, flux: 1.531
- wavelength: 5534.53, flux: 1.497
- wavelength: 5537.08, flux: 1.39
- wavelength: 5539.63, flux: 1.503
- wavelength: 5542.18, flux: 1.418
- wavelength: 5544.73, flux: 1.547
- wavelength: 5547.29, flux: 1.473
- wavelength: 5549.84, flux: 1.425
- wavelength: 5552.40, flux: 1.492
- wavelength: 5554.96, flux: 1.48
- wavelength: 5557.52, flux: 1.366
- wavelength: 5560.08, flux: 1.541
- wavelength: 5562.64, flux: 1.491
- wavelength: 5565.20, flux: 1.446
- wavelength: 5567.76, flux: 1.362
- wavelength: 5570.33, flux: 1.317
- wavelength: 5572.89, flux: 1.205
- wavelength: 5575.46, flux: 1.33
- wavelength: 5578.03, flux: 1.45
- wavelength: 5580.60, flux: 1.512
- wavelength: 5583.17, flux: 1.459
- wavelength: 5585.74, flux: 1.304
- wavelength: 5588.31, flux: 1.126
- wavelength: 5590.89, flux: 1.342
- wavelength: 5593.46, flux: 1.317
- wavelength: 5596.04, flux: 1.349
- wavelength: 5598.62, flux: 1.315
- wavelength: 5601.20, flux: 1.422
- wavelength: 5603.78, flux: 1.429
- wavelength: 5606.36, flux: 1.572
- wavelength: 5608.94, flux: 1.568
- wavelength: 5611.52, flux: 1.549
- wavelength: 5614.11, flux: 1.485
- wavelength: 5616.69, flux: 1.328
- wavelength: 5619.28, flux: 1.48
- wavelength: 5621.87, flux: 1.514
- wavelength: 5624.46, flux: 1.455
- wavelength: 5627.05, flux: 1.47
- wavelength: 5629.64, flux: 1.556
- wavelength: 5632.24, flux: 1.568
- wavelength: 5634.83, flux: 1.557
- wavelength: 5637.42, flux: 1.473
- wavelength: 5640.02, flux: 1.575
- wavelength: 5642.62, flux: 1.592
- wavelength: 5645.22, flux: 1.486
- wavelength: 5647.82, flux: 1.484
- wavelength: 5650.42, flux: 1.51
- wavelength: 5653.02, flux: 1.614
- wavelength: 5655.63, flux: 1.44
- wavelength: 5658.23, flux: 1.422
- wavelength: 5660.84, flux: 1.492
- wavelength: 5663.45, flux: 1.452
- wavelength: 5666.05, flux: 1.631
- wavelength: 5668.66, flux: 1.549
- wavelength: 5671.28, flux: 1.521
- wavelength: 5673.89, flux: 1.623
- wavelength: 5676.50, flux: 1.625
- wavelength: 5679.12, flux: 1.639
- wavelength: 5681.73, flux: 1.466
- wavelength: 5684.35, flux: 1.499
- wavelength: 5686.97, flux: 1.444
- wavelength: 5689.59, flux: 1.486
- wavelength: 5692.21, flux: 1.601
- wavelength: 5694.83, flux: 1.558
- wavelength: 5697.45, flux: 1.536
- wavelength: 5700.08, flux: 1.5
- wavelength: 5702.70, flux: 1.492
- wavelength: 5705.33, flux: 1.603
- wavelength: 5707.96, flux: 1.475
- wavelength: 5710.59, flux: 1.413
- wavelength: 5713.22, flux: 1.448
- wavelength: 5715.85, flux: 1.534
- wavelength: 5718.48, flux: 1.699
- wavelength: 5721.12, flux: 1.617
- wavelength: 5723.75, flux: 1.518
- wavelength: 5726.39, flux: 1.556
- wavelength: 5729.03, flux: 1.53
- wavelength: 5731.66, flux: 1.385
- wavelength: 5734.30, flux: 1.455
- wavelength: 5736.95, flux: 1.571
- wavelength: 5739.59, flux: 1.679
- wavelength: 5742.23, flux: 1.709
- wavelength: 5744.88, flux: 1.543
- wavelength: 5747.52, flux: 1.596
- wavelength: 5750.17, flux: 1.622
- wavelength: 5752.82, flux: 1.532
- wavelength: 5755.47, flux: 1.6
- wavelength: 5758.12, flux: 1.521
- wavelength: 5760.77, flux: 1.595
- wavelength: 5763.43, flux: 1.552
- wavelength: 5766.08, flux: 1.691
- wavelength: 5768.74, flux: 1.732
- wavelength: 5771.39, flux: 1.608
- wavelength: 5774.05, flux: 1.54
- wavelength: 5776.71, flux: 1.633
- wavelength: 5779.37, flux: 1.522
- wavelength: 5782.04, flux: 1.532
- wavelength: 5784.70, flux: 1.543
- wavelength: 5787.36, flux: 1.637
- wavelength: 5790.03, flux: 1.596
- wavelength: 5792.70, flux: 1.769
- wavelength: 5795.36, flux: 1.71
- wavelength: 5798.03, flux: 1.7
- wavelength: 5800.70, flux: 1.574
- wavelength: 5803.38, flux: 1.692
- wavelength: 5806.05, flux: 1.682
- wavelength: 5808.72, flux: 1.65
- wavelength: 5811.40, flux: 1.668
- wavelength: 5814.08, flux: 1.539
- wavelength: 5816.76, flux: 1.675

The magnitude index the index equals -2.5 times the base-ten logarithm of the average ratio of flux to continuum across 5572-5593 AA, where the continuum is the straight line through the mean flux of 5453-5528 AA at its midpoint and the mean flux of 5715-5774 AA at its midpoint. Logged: 0.08 mag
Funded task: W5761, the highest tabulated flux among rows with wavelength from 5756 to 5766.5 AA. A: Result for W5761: 1.691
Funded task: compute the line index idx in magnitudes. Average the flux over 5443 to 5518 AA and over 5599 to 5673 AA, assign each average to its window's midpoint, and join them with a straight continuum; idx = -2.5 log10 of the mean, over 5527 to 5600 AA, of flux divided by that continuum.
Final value 0.02 mag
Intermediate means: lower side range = 1.34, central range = 1.4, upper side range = 1.51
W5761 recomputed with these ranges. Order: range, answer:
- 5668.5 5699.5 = 1.639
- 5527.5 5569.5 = 1.547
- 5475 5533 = 1.574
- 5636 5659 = 1.614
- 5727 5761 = 1.709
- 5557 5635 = 1.572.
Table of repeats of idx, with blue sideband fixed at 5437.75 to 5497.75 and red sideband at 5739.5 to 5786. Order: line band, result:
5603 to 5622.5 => -0.02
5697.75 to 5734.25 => 0.03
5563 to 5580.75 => 0.05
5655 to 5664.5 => 0.04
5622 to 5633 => -0.02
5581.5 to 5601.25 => 0.10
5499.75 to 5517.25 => 0.04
